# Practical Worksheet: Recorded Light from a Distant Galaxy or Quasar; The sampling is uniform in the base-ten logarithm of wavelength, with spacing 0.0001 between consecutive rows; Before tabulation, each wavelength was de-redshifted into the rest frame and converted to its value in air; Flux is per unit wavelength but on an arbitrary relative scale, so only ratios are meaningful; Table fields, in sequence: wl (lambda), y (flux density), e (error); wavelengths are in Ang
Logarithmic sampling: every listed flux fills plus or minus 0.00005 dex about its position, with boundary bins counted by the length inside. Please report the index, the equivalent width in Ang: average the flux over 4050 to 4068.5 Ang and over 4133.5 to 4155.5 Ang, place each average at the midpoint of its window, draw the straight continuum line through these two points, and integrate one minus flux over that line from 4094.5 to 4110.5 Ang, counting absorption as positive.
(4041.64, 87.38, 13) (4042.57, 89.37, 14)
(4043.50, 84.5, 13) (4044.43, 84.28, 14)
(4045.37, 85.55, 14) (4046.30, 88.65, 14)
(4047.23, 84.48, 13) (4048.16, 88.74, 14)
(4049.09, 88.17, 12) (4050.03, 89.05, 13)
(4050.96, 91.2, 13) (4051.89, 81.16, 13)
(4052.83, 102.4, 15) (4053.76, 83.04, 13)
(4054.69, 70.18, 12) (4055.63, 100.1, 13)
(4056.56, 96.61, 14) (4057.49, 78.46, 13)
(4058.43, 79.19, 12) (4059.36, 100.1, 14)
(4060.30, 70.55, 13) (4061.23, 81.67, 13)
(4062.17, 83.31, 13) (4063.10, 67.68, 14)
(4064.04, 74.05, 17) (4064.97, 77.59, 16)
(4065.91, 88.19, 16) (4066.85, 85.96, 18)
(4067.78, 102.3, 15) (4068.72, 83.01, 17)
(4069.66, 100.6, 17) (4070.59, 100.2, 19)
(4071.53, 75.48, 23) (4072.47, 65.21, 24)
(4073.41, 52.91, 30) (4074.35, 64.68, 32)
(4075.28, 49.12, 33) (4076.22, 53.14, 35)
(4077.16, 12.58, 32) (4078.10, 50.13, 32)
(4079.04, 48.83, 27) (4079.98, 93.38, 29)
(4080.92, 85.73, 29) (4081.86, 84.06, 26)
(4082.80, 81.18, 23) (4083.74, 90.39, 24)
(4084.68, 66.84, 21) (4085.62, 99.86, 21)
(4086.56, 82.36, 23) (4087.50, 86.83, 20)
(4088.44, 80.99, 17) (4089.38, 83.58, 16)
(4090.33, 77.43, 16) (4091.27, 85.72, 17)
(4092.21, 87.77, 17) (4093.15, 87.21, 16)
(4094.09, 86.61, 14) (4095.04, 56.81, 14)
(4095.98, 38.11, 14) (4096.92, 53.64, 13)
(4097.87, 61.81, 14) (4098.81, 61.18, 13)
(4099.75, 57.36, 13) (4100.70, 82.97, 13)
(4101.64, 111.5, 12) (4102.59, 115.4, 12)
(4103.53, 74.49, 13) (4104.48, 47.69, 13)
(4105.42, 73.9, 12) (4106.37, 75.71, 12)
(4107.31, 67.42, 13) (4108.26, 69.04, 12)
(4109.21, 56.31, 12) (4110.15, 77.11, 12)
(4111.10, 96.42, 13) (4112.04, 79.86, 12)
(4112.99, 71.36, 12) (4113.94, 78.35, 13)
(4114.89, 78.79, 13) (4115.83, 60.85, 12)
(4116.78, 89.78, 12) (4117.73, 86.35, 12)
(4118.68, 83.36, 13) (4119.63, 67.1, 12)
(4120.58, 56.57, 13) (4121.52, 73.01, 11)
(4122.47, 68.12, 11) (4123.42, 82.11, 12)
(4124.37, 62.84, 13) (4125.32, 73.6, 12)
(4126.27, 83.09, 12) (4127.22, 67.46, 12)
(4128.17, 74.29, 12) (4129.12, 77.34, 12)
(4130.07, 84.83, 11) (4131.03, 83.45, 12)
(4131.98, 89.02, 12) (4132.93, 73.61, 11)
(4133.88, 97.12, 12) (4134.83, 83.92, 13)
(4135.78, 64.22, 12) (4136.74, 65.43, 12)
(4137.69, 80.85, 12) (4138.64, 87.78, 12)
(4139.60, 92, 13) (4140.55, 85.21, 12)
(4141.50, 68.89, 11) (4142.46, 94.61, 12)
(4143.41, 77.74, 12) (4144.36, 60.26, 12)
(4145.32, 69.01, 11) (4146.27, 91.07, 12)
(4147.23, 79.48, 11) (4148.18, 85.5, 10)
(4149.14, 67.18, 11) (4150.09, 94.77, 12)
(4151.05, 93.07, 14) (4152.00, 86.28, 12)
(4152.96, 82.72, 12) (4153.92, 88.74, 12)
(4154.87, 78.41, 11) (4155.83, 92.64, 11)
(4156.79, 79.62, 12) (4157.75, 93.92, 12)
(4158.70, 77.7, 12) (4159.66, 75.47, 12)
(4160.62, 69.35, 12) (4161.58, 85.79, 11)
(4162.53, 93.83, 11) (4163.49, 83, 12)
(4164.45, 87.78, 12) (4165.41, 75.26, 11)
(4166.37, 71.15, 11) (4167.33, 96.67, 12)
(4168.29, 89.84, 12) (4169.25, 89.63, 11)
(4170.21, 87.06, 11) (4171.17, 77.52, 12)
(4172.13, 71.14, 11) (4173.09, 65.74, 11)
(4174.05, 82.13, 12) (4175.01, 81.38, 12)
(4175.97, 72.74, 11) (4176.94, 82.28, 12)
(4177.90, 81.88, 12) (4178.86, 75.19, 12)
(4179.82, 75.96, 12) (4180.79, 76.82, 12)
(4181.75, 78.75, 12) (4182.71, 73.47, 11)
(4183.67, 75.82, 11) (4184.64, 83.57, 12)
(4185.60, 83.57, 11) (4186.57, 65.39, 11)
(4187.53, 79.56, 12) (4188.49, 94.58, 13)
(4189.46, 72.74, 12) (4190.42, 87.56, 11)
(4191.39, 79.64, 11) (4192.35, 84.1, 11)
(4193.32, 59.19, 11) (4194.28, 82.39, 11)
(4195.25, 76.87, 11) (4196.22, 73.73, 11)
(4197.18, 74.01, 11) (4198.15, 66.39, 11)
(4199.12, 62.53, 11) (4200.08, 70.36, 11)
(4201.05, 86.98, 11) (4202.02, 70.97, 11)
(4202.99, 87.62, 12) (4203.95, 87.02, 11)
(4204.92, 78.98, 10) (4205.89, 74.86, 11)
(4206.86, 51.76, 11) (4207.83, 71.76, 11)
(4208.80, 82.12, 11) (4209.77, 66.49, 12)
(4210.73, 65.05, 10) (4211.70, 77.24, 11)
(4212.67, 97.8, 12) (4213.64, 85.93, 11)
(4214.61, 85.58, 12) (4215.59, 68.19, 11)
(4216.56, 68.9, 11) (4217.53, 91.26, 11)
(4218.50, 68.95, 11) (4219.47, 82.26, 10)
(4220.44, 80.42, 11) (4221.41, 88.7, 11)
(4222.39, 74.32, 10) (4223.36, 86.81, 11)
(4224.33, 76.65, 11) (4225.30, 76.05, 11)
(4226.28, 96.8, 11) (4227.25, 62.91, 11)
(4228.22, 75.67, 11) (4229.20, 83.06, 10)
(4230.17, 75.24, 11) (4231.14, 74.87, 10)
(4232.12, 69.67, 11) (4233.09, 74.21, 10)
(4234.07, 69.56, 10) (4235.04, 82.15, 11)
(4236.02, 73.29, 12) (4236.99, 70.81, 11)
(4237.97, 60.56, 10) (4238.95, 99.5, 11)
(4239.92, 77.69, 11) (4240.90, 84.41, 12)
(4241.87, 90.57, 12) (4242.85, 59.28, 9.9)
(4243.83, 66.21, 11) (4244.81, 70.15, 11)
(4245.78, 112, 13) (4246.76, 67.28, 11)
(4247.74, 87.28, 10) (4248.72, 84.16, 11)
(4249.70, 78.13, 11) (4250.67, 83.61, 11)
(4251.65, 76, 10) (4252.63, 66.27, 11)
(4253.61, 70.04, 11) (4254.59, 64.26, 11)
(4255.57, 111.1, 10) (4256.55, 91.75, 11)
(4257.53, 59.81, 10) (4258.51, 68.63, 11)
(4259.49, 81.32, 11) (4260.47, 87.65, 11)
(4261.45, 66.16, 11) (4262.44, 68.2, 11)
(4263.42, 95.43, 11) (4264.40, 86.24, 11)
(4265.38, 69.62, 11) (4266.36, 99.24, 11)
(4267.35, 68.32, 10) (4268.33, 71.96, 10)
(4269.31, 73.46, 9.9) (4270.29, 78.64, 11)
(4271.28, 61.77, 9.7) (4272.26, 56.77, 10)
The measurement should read 2.65 Ang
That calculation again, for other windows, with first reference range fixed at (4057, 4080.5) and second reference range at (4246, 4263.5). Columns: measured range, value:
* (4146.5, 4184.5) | -2.8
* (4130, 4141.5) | -1.0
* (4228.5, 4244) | 0.4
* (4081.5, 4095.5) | -1.6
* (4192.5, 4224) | 0.2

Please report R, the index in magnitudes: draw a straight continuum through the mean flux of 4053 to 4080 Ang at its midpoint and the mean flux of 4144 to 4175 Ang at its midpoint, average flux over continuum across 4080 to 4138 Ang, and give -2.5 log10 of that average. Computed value 0.02 mag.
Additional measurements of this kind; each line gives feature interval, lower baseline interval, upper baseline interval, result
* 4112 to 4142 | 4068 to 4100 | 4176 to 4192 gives -0.03 mag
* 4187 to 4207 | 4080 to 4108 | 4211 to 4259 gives 0.02 mag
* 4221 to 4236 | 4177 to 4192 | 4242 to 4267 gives 0.02 mag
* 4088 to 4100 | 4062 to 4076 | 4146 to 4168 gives 0.12 mag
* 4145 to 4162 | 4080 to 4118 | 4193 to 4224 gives -0.08 mag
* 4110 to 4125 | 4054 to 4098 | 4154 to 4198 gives 0.03 mag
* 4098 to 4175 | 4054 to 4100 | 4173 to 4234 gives -0.04 mag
